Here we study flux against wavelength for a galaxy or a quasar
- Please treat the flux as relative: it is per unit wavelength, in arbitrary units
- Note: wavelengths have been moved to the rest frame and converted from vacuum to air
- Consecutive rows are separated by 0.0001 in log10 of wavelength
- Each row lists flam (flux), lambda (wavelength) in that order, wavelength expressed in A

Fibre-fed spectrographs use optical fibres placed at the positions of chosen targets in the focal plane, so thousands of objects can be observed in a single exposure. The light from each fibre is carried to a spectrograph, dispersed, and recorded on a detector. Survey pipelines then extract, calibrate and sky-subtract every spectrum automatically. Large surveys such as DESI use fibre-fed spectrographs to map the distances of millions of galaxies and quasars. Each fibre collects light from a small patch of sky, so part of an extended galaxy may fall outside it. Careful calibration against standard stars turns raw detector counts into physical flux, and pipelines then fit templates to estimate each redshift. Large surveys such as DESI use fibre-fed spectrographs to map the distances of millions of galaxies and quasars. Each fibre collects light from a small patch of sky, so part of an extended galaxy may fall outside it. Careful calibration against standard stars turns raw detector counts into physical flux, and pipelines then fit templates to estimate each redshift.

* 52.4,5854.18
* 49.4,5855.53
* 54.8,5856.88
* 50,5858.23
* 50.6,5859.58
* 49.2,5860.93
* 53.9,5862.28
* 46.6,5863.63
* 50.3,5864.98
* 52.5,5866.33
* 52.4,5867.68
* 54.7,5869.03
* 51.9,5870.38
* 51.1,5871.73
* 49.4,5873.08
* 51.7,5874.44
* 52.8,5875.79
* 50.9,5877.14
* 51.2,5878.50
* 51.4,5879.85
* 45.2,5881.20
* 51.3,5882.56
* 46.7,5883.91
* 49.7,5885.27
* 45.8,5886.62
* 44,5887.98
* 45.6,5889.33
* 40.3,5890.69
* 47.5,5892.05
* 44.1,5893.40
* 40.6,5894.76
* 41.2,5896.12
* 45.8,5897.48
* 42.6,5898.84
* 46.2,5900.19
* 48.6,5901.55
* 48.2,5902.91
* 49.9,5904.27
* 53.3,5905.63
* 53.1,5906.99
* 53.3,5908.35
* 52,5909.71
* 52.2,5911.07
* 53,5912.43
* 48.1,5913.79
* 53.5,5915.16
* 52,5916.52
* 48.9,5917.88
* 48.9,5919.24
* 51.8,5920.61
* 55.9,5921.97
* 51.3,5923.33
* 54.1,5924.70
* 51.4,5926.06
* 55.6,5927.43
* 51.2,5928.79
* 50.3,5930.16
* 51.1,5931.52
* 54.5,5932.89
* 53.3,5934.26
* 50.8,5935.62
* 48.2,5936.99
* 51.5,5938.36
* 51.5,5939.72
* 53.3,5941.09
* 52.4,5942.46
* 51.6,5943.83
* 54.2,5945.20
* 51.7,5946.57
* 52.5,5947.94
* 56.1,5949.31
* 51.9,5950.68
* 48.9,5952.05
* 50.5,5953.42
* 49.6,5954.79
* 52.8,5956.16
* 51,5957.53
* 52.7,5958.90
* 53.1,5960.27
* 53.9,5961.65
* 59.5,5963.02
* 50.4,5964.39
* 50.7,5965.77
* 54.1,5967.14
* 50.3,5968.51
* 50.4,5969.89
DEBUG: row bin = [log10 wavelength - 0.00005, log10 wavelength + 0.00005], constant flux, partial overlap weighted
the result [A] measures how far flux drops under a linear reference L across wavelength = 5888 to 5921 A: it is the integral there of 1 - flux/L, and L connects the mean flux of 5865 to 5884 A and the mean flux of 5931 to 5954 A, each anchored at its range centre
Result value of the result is 2.1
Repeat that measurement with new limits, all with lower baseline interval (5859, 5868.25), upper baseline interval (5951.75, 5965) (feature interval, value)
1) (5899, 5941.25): 0.3 A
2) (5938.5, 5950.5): -0.2 A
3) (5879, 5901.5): 2.5 A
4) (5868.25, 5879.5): -0.2 A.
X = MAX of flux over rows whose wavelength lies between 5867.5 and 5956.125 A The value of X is 56.1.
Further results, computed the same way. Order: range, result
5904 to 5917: 53.5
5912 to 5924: 55.9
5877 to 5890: 51.4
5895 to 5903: 48.6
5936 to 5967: 59.5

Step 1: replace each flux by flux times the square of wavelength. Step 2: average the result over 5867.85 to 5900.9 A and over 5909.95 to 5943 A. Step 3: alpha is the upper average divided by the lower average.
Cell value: 1.1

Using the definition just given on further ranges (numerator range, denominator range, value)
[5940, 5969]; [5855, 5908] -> 1.10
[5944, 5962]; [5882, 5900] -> 1.18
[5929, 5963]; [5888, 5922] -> 1.09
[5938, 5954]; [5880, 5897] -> 1.17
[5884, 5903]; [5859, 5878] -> 0.88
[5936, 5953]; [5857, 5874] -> 1.04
